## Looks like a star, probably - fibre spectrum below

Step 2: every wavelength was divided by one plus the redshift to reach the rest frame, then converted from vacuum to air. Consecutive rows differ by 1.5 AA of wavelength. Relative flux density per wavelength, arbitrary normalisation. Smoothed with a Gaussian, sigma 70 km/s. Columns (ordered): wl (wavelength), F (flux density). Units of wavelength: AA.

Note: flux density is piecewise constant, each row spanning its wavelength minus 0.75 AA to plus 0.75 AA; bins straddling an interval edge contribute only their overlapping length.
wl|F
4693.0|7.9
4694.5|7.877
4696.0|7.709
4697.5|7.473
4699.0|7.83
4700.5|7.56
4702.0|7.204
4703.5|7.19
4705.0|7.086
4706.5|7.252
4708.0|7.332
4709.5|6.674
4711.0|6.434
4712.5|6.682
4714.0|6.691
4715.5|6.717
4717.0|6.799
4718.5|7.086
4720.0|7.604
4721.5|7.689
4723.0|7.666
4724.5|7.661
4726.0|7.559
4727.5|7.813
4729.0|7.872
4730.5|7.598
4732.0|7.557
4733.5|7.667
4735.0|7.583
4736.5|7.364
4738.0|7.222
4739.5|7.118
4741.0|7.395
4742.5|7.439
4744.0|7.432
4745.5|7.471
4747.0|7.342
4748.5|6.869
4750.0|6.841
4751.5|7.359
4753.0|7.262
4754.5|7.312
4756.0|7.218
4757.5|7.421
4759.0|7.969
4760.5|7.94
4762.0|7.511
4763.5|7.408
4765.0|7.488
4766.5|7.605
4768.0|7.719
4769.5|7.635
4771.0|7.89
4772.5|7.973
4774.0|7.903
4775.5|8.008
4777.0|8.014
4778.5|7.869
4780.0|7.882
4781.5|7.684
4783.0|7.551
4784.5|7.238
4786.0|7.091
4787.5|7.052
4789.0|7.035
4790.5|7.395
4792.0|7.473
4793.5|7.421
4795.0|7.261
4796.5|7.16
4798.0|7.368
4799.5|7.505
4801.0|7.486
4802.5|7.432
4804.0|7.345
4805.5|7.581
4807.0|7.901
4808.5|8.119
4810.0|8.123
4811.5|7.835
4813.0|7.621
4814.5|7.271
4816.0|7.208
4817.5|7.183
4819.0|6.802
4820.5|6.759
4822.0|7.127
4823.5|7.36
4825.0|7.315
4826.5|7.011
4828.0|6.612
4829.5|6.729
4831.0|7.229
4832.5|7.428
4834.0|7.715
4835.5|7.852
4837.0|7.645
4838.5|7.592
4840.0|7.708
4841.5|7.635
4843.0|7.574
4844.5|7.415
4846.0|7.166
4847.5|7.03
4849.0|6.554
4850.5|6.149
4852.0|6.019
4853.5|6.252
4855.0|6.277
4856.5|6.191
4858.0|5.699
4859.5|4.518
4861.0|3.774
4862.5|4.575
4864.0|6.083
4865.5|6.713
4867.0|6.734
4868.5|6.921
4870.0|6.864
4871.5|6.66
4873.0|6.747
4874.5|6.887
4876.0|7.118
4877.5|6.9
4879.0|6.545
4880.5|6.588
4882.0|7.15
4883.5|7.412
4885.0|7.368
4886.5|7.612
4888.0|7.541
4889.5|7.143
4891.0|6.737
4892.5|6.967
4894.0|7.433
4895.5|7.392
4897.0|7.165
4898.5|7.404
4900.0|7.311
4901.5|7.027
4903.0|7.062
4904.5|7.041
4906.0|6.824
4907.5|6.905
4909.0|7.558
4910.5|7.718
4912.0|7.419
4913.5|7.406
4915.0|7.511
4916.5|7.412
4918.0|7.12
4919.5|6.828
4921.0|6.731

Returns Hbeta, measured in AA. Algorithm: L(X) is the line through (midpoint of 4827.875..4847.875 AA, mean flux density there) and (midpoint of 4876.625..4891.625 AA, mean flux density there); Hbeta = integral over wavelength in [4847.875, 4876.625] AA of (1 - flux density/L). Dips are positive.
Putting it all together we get 4.3 AA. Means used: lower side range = 7.41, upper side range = 7.1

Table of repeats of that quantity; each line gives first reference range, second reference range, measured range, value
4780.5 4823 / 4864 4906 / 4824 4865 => 3.1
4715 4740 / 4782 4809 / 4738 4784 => -0.7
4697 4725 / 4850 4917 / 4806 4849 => -2.9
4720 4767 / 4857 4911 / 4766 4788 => -1.1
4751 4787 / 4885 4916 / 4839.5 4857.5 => 1.5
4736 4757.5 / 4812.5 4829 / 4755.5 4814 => -3.4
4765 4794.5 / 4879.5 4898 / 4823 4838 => 0.2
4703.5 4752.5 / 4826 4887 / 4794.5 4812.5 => -1.6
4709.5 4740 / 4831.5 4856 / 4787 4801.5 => -0.2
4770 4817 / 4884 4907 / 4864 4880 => 1.1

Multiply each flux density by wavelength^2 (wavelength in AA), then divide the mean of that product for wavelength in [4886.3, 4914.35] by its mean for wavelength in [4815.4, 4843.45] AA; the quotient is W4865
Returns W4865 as 1.0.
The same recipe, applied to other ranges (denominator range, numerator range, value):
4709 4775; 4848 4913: 0.96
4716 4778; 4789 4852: 1.00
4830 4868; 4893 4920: 1.12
